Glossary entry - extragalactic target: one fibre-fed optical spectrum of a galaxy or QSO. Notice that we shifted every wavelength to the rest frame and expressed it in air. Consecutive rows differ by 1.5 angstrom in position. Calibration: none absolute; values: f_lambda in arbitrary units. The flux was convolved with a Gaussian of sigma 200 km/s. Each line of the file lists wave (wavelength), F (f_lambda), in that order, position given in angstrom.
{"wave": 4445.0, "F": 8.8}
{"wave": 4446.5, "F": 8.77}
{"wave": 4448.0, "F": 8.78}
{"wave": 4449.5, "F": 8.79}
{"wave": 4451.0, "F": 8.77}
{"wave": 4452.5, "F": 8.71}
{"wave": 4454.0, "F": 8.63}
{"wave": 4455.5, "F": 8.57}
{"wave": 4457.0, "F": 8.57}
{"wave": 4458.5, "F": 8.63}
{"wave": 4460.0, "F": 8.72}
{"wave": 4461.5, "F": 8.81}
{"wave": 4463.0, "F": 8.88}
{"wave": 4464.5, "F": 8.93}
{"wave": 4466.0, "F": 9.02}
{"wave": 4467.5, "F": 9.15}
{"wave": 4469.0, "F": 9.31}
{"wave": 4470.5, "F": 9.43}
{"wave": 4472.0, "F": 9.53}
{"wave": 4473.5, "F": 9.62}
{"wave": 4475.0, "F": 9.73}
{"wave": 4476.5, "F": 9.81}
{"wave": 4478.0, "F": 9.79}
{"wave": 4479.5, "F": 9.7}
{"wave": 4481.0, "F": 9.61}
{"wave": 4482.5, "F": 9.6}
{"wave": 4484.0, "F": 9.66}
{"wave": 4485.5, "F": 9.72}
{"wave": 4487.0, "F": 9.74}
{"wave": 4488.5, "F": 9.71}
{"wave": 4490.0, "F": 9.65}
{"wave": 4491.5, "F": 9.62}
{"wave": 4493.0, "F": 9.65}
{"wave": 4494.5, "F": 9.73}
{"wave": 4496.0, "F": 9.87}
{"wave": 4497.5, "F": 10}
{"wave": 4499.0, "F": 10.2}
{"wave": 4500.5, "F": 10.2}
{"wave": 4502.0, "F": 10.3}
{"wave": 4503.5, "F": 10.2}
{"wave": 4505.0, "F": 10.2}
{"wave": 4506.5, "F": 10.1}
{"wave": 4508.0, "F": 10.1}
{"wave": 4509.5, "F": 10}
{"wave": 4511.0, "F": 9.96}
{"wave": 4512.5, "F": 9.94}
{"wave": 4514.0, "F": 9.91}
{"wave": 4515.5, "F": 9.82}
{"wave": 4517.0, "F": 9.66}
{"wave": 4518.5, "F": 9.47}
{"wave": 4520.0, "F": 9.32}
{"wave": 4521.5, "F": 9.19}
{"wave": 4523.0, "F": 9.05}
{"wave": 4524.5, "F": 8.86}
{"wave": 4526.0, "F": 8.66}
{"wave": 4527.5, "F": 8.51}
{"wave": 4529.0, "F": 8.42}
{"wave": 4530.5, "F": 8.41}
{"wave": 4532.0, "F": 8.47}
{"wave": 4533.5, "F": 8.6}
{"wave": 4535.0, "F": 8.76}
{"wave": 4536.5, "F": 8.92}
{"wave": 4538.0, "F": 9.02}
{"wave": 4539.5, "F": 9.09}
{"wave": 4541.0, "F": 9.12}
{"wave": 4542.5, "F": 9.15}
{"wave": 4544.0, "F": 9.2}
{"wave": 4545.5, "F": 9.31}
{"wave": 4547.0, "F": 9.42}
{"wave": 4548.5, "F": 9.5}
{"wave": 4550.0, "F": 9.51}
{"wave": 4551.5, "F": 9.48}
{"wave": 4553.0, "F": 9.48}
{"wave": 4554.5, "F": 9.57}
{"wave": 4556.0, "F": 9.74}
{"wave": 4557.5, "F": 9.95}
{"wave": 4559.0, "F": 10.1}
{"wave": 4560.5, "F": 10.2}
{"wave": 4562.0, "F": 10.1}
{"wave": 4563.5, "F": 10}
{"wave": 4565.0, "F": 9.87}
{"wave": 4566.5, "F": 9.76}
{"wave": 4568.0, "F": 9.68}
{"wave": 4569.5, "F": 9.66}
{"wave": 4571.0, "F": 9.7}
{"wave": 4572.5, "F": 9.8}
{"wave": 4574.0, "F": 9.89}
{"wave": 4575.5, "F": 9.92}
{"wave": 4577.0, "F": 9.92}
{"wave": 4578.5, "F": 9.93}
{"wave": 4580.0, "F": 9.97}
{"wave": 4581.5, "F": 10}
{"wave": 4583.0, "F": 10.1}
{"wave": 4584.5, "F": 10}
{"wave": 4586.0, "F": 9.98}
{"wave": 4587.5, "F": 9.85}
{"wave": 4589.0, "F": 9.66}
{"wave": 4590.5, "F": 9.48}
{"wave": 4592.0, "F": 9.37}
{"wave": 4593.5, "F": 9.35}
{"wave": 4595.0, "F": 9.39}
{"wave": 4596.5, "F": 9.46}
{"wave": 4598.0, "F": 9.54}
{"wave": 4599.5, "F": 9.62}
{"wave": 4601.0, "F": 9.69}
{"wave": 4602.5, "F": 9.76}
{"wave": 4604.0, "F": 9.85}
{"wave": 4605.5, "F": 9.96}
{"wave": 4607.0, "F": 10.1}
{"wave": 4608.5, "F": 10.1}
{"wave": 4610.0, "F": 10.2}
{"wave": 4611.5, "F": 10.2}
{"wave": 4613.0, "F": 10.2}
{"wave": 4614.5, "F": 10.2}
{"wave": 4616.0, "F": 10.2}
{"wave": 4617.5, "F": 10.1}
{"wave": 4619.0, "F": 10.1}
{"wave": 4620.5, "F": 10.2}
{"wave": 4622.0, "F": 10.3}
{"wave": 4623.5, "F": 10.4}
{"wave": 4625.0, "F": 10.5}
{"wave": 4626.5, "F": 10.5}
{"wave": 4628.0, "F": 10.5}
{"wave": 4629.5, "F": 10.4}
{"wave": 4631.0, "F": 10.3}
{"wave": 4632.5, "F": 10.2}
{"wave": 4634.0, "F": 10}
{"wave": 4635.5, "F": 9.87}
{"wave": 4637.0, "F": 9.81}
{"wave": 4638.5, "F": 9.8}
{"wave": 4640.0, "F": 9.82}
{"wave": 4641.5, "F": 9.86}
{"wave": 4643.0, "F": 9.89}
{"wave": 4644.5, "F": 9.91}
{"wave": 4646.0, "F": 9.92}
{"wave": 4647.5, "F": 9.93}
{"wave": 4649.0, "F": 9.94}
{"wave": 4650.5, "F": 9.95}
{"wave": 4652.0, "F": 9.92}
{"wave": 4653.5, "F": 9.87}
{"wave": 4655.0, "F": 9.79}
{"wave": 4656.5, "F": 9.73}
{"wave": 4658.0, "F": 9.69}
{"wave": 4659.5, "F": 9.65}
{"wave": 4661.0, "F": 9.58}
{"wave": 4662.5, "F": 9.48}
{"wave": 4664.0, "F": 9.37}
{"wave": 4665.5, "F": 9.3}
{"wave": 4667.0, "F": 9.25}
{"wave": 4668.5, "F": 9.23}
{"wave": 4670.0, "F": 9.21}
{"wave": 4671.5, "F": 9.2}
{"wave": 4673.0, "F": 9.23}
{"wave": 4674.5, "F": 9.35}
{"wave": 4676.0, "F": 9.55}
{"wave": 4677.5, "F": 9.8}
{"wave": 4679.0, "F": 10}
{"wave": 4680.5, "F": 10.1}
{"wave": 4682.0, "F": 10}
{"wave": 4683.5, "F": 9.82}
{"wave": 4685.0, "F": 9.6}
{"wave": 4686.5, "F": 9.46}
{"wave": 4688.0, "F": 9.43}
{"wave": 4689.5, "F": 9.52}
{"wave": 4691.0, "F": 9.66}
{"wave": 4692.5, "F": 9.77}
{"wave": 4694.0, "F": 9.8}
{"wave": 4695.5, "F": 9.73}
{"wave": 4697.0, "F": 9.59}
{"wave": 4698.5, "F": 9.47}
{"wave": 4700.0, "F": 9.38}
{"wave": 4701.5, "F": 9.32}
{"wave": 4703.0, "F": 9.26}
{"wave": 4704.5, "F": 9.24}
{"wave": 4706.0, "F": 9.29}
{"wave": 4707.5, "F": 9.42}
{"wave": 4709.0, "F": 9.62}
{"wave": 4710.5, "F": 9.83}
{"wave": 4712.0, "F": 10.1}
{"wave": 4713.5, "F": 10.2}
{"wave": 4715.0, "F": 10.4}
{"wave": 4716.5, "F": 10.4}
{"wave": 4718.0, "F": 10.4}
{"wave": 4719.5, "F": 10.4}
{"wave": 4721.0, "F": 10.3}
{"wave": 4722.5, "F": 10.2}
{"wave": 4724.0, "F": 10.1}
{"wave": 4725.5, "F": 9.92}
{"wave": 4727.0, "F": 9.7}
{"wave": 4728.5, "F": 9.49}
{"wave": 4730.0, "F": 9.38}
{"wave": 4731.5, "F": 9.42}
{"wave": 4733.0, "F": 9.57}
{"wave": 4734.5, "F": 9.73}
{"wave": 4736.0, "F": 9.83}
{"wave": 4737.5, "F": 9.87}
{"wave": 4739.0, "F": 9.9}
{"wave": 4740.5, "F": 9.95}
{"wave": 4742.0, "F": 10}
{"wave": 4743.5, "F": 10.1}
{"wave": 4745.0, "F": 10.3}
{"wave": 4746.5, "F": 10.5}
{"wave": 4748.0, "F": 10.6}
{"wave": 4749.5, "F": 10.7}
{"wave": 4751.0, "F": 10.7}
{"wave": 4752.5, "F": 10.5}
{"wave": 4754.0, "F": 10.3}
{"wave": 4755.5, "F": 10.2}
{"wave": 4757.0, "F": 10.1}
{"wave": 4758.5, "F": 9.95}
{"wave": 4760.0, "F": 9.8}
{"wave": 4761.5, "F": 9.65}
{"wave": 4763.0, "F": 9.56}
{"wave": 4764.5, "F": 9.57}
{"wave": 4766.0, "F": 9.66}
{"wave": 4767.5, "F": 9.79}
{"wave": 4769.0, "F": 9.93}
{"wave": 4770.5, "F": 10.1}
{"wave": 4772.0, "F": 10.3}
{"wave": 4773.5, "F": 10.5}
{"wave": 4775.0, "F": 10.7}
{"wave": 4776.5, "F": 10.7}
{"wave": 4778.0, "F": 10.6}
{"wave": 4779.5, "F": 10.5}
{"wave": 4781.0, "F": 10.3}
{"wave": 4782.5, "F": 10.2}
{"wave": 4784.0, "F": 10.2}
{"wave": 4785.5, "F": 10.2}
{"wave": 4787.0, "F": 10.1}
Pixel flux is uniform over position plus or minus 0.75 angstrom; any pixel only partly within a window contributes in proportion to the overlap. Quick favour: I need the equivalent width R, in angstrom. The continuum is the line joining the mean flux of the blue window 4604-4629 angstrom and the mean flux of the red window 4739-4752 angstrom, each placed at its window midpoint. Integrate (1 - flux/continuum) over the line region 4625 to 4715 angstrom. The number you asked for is 4.7 angstrom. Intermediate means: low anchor 10.2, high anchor 10.3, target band 9.73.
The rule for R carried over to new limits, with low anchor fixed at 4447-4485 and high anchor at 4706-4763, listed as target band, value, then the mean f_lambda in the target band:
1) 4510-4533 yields 0.4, 9.18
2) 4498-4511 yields -1.2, 10.1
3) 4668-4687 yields 0.5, 9.59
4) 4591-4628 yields -1.4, 9.98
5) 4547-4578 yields -1.0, 9.78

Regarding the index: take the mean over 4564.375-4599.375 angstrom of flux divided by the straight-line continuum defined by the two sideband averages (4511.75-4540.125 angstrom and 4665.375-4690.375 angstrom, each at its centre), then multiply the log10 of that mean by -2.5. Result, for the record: -0.06 mag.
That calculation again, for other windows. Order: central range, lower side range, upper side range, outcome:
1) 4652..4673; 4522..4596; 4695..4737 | 0.02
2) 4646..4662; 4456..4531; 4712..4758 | 0.01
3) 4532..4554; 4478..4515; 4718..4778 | 0.09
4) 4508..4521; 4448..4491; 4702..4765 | -0.05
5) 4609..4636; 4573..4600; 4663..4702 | -0.06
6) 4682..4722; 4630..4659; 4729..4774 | 0.02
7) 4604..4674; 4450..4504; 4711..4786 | -0.01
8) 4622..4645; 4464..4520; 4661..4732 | -0.05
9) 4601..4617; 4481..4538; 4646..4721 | -0.05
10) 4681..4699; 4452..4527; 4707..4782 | 0.03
